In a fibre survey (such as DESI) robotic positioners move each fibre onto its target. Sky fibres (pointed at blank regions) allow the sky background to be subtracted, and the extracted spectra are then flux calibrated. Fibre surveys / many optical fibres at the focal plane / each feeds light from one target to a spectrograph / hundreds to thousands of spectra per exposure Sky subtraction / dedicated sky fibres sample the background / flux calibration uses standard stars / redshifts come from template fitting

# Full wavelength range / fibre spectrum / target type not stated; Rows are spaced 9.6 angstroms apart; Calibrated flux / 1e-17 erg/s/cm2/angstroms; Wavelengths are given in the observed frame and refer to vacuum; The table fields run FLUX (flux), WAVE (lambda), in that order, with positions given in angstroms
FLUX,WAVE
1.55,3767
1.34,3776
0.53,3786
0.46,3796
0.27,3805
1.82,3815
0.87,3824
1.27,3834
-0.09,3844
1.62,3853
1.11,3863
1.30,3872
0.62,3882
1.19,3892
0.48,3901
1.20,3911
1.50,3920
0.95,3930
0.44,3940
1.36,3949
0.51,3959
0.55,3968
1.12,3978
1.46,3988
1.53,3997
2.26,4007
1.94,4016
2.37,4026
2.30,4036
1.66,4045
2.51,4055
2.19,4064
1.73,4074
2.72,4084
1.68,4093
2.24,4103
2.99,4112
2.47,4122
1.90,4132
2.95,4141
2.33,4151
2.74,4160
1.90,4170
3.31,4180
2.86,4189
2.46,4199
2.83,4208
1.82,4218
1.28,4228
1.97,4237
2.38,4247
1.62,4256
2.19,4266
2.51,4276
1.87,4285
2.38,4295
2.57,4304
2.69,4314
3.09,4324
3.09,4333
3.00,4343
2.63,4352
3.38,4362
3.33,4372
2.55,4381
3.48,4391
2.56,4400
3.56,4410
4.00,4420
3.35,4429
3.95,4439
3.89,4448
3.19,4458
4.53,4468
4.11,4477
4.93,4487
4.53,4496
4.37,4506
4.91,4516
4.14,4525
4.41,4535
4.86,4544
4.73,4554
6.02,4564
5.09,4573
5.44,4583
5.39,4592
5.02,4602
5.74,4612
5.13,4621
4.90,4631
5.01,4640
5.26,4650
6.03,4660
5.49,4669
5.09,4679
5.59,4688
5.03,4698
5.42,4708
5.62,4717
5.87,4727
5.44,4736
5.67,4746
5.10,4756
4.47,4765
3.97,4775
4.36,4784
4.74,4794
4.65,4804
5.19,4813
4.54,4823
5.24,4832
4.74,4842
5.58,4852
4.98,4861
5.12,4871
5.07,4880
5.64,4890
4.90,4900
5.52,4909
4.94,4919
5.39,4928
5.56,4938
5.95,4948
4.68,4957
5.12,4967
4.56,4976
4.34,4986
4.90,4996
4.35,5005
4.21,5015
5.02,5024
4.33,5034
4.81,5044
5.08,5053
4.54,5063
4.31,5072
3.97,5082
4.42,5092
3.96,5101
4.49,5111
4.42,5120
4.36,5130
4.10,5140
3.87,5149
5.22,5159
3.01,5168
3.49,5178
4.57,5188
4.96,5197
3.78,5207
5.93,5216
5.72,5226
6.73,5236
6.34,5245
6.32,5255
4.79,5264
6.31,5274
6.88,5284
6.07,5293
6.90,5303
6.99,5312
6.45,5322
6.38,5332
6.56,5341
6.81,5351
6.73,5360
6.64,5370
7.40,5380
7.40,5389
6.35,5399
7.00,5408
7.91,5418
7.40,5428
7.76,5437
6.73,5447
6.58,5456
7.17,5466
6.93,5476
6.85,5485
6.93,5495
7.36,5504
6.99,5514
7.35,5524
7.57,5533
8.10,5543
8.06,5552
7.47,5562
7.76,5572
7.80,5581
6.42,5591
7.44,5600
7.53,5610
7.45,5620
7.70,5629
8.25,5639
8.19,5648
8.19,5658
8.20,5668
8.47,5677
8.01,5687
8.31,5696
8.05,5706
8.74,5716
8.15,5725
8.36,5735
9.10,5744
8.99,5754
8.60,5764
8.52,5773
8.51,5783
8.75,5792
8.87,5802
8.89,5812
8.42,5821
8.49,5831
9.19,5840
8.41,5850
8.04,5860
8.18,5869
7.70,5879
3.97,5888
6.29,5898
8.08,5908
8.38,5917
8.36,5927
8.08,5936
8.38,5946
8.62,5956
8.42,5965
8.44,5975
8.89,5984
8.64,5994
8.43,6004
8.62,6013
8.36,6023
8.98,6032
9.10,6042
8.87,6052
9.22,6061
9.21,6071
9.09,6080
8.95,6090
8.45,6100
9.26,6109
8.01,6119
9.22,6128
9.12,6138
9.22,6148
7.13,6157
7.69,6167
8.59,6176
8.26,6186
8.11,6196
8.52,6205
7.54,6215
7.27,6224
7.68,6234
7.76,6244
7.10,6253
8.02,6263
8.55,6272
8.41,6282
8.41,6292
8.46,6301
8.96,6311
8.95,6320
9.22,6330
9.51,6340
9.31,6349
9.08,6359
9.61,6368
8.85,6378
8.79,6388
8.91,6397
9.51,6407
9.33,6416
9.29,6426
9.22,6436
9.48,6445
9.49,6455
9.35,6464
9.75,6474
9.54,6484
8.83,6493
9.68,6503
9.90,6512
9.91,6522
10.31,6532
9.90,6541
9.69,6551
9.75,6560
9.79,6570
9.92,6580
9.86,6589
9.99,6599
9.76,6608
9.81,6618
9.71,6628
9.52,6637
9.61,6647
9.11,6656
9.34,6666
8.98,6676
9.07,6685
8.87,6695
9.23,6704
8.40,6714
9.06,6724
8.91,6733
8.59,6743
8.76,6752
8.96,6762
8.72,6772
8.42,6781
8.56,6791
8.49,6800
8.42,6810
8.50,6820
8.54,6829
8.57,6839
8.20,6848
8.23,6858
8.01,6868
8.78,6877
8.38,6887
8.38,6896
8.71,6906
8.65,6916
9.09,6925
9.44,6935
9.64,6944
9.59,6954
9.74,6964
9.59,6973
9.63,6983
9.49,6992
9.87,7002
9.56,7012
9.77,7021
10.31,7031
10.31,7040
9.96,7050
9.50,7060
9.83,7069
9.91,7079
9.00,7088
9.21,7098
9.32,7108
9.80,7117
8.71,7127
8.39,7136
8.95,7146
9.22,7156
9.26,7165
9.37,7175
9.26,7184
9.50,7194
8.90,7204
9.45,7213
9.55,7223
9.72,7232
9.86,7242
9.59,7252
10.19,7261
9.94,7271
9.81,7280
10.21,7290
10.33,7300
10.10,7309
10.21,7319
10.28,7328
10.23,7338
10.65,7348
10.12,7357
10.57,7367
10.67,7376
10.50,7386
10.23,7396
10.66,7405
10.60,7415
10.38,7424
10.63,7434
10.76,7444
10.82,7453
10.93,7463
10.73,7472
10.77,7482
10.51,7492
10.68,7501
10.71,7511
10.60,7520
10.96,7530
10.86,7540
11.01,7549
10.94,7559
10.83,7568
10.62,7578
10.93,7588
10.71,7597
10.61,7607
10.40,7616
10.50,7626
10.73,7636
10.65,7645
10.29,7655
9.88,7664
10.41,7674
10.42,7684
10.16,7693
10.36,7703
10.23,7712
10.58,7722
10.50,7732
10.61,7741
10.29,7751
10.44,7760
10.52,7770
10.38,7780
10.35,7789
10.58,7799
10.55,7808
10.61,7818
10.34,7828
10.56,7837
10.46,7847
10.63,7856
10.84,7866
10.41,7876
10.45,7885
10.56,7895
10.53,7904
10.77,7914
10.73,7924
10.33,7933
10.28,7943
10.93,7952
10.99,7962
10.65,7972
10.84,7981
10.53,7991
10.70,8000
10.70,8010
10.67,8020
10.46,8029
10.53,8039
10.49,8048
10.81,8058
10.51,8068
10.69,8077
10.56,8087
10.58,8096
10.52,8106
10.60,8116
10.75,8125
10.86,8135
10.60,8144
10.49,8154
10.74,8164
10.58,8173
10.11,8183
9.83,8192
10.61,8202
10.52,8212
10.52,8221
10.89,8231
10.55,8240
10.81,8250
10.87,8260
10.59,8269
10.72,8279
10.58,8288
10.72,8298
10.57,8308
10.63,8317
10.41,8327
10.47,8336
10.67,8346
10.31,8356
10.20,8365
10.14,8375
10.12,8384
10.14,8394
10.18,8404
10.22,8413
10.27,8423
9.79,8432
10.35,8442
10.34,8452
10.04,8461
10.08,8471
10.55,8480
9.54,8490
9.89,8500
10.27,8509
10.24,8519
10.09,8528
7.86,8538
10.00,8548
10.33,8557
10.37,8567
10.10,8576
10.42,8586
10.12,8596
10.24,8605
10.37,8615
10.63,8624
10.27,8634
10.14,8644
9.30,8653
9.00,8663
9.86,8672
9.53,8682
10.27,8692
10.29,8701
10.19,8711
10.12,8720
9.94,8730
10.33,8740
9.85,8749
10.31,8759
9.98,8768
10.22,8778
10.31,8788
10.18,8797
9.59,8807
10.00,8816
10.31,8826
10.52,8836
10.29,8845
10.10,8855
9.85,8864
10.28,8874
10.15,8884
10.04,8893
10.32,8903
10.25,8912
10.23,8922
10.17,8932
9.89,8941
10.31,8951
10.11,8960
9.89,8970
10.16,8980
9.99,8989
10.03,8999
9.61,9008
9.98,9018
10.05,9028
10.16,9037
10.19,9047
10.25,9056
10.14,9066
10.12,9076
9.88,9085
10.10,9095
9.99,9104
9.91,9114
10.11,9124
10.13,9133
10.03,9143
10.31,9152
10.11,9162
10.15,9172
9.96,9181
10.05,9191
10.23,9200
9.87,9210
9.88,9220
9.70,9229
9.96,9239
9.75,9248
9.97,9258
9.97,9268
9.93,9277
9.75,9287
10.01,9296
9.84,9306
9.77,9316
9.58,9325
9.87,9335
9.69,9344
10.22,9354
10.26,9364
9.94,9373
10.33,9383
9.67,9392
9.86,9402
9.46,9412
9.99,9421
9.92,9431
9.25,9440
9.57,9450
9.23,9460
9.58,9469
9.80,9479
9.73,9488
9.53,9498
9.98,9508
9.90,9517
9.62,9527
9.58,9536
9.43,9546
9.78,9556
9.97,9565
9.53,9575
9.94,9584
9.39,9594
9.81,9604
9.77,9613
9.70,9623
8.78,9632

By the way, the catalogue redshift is -0.001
